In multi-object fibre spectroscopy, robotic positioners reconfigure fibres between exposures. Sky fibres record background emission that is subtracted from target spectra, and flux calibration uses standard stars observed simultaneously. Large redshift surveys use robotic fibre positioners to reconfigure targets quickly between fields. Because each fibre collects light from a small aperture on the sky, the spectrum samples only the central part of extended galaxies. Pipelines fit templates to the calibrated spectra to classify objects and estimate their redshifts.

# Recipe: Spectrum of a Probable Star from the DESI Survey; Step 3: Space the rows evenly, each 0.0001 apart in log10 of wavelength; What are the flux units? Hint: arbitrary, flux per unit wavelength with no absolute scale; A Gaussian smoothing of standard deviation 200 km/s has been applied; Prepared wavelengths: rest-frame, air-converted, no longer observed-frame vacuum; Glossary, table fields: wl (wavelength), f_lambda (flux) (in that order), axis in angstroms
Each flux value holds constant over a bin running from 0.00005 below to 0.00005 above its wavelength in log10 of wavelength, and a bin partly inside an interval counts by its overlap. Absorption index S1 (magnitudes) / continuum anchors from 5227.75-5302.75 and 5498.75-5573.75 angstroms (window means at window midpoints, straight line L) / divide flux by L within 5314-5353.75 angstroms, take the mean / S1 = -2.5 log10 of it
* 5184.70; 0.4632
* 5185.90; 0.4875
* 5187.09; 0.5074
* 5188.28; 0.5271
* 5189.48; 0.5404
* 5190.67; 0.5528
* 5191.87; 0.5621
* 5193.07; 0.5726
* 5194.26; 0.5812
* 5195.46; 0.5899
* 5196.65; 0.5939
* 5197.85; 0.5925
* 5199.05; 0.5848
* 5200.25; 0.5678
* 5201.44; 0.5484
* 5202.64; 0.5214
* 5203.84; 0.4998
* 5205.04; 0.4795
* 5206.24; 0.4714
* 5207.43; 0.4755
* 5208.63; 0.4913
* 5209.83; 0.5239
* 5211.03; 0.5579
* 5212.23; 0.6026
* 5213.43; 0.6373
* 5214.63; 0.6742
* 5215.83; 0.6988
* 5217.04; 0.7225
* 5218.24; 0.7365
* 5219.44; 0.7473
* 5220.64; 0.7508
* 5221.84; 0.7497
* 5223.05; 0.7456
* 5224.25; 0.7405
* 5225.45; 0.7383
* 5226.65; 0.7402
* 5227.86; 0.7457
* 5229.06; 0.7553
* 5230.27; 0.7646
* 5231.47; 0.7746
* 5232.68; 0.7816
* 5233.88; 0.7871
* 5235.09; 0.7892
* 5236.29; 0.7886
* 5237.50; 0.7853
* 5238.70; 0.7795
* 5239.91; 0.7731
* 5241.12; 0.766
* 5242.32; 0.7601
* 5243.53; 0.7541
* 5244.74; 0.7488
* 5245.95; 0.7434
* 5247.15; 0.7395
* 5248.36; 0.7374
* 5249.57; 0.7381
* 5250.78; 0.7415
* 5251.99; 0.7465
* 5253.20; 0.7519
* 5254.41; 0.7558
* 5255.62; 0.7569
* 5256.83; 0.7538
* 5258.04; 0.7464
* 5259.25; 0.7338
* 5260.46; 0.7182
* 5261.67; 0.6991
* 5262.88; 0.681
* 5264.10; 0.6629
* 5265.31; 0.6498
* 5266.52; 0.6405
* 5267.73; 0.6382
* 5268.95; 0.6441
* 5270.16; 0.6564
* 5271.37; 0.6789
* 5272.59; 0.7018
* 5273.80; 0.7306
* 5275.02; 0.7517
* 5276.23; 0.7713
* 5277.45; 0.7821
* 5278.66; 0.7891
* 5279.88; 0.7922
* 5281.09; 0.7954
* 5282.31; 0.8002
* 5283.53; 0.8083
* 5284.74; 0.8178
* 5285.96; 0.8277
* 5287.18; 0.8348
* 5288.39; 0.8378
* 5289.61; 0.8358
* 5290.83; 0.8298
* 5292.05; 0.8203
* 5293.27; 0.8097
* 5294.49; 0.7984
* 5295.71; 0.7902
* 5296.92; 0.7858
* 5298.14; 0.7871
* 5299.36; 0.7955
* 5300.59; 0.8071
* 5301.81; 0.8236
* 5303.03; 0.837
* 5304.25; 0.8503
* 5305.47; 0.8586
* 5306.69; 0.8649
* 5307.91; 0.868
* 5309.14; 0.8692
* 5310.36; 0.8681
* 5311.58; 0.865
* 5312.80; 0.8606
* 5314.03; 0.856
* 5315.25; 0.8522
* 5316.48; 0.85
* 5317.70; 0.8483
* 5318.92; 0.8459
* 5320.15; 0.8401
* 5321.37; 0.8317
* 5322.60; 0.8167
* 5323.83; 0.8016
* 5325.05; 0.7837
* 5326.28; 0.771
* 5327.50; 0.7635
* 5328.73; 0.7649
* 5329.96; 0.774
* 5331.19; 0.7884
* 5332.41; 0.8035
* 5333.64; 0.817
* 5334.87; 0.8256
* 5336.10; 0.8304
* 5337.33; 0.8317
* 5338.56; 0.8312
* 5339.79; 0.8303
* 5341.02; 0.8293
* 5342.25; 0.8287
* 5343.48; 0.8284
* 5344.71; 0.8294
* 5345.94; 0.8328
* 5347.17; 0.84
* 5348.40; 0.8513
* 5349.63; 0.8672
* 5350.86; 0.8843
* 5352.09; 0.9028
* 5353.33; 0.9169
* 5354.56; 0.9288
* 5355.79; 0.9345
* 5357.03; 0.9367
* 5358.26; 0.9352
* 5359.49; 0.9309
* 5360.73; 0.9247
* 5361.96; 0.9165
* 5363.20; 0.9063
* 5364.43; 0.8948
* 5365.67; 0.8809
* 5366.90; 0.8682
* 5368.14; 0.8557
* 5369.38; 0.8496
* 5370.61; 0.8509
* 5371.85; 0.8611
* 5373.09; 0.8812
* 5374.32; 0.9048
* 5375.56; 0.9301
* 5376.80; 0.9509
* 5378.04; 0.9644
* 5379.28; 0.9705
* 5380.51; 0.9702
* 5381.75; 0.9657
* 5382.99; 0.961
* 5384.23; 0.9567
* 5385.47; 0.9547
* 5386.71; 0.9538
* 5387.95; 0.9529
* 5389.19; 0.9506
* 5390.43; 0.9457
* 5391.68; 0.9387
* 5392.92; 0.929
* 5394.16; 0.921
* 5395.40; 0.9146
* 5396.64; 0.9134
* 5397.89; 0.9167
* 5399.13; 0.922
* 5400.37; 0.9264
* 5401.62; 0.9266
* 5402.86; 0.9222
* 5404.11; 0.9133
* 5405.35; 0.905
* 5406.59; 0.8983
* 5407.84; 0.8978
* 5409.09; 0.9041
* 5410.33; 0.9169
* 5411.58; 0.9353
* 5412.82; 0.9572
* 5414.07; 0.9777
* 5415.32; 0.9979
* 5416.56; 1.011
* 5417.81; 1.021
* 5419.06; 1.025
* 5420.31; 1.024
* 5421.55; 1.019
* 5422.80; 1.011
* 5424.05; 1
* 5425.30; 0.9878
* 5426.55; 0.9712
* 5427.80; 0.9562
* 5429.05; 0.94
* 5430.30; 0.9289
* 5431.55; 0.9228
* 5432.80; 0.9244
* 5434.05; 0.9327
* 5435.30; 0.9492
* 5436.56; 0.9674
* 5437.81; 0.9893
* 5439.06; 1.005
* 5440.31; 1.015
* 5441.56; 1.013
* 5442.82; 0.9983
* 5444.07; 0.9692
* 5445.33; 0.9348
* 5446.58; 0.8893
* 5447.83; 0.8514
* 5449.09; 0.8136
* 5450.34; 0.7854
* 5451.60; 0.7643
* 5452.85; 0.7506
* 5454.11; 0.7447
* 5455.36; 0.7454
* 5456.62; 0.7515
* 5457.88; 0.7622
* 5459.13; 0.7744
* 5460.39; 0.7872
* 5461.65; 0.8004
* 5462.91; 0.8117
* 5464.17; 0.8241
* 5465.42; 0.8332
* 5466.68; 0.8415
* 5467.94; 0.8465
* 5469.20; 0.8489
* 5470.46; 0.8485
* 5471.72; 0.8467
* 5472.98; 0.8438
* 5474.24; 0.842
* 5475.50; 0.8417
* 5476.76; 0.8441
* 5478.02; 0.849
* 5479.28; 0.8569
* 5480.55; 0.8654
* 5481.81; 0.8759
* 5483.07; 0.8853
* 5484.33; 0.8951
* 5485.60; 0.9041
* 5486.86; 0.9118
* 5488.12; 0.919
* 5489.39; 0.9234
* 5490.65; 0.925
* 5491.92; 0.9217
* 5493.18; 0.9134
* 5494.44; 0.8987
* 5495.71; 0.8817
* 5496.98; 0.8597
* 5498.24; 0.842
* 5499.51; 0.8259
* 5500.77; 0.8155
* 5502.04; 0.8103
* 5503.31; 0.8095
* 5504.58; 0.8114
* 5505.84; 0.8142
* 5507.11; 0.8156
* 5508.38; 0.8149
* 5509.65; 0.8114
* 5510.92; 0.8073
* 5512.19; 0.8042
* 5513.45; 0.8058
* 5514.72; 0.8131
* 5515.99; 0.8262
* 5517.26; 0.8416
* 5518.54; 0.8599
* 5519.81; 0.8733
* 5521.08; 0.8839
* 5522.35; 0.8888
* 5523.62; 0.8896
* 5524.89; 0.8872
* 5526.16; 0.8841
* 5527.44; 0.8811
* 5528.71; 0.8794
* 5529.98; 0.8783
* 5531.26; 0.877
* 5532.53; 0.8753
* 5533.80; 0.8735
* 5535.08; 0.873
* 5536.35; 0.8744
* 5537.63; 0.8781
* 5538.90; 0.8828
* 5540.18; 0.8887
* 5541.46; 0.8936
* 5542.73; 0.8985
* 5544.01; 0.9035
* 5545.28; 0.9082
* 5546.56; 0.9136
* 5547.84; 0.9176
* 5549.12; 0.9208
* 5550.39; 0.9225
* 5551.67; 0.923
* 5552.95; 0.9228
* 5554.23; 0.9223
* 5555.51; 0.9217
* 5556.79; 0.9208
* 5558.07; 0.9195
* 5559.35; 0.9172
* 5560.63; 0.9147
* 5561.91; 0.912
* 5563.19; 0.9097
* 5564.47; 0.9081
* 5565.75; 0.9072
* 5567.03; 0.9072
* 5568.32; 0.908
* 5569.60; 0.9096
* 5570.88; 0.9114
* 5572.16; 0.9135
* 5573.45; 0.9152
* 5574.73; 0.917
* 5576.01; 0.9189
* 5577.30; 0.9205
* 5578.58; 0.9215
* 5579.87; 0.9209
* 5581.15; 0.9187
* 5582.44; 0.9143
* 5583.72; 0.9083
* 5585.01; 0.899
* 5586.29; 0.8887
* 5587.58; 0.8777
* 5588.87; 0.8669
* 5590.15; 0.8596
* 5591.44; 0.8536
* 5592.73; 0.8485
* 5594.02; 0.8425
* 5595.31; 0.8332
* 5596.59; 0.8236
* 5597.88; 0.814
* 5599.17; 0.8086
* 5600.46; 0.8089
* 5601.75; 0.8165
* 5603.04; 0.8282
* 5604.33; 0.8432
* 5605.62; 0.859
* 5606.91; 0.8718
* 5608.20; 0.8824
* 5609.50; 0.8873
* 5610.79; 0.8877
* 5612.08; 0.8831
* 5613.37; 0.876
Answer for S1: -0.05 mag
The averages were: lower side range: 0.76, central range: 0.829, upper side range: 0.878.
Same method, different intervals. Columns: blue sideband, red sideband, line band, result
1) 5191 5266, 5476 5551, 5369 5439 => -0.18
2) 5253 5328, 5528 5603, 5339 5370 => -0.09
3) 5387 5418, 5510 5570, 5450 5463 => 0.19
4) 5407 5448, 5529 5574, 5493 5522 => 0.11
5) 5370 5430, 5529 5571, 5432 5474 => 0.08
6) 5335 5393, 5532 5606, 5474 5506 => 0.03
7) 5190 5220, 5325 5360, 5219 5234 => -0.21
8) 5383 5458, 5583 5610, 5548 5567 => -0.06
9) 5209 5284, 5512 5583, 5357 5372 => -0.13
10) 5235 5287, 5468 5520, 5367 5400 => -0.16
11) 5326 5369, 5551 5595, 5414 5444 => -0.13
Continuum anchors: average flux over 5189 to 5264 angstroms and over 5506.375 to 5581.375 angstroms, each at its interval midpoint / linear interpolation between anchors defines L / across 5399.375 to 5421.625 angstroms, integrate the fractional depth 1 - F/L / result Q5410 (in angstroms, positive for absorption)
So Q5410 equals -4.2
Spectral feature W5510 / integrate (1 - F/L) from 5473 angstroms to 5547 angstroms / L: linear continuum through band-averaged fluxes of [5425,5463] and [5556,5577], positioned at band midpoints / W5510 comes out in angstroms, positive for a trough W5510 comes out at 2.84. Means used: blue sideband 0.885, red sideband 0.913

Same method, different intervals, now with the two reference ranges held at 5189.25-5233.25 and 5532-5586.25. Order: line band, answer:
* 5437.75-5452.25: -1.7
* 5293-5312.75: -3.5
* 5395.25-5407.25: -2.0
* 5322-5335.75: -1.3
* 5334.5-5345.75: -1.4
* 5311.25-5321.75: -2.0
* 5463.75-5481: -0.1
